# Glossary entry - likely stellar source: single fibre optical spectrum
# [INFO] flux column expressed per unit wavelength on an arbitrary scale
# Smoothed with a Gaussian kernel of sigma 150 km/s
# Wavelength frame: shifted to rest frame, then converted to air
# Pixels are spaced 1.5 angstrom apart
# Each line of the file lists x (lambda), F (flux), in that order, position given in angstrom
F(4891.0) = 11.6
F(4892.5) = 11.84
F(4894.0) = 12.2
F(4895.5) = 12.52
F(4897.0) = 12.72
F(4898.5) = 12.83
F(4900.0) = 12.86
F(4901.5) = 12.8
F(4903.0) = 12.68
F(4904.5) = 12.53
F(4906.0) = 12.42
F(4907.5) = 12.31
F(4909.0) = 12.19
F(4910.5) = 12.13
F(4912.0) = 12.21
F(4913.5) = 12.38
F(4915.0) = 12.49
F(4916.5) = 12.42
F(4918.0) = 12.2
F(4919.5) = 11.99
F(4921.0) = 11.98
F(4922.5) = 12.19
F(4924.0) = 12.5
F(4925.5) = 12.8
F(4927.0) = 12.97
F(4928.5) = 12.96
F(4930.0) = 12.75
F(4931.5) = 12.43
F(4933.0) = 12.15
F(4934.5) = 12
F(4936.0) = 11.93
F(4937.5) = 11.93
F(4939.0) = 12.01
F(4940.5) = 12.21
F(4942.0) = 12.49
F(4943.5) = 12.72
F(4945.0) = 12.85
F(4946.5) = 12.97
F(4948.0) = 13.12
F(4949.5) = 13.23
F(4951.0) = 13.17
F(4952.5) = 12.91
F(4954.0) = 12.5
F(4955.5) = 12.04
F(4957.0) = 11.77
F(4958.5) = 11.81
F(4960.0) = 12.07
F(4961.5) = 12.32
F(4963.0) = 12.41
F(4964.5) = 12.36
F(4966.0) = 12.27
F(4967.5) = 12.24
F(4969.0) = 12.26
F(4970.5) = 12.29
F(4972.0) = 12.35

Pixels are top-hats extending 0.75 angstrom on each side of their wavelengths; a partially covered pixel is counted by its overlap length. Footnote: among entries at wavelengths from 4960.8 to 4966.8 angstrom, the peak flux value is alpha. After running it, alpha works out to 12.41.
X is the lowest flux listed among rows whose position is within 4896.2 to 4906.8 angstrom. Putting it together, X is 12.42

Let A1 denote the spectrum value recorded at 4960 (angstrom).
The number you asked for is 12.07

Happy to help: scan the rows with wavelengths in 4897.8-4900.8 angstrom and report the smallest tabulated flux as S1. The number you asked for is 12.83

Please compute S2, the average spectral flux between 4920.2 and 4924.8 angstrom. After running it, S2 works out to 12.2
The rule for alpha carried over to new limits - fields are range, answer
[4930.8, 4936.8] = 12.43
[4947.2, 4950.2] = 13.23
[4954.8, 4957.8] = 12.04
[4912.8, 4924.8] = 12.5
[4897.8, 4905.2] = 12.86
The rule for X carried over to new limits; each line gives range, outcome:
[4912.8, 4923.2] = 11.98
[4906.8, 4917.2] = 12.13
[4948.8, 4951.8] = 13.17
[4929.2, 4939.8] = 11.93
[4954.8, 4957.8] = 11.77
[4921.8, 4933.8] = 12.15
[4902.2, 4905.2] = 12.53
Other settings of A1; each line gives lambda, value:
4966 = 12.27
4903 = 12.68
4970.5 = 12.29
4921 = 11.98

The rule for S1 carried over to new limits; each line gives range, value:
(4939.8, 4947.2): 12.21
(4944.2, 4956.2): 12.04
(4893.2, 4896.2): 12.2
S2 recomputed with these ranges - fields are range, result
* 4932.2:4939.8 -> 12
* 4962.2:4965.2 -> 12.4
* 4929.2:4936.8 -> 12.3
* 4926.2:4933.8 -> 12.6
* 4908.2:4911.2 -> 12.2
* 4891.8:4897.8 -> 12.3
